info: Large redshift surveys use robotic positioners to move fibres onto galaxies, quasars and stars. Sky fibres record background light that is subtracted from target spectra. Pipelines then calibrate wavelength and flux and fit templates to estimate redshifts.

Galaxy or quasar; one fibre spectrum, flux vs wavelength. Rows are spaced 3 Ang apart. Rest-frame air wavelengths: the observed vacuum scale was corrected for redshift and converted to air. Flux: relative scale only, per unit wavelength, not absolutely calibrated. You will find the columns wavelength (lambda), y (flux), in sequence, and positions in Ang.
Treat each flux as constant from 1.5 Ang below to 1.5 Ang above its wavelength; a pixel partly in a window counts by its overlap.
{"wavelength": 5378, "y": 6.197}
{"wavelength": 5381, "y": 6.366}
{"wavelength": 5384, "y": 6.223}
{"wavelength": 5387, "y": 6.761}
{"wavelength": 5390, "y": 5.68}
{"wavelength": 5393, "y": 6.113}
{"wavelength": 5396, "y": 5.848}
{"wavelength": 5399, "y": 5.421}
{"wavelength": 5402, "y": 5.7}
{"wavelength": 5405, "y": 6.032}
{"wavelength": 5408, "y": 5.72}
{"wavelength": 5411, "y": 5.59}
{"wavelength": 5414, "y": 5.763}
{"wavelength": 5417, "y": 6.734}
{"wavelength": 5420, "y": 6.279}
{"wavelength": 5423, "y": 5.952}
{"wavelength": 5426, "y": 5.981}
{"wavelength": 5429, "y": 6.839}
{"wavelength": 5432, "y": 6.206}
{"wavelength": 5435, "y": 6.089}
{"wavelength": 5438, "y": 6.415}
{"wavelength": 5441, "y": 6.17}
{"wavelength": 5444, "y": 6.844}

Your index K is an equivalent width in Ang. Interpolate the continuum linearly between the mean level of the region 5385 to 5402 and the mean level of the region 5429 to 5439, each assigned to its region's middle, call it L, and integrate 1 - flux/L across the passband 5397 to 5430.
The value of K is 0.80 Ang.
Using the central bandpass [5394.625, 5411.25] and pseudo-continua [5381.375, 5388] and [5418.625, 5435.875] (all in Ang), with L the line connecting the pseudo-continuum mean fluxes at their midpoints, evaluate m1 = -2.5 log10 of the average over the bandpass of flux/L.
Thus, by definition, 0.11 mag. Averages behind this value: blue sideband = 6.45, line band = 5.73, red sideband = 6.23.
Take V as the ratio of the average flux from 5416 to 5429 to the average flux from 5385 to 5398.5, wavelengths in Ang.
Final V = 1.04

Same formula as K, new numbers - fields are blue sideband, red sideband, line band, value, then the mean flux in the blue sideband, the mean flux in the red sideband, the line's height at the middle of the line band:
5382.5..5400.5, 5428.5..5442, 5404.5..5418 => 0.5 Ang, 6.01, 6.31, 6.15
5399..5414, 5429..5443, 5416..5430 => -0.6 Ang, 5.73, 6.31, 6.05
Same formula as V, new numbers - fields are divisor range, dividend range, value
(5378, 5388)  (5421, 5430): 0.97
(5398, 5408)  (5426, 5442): 1.10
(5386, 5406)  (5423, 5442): 1.06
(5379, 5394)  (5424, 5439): 1.01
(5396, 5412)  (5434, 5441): 1.09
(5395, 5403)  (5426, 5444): 1.13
